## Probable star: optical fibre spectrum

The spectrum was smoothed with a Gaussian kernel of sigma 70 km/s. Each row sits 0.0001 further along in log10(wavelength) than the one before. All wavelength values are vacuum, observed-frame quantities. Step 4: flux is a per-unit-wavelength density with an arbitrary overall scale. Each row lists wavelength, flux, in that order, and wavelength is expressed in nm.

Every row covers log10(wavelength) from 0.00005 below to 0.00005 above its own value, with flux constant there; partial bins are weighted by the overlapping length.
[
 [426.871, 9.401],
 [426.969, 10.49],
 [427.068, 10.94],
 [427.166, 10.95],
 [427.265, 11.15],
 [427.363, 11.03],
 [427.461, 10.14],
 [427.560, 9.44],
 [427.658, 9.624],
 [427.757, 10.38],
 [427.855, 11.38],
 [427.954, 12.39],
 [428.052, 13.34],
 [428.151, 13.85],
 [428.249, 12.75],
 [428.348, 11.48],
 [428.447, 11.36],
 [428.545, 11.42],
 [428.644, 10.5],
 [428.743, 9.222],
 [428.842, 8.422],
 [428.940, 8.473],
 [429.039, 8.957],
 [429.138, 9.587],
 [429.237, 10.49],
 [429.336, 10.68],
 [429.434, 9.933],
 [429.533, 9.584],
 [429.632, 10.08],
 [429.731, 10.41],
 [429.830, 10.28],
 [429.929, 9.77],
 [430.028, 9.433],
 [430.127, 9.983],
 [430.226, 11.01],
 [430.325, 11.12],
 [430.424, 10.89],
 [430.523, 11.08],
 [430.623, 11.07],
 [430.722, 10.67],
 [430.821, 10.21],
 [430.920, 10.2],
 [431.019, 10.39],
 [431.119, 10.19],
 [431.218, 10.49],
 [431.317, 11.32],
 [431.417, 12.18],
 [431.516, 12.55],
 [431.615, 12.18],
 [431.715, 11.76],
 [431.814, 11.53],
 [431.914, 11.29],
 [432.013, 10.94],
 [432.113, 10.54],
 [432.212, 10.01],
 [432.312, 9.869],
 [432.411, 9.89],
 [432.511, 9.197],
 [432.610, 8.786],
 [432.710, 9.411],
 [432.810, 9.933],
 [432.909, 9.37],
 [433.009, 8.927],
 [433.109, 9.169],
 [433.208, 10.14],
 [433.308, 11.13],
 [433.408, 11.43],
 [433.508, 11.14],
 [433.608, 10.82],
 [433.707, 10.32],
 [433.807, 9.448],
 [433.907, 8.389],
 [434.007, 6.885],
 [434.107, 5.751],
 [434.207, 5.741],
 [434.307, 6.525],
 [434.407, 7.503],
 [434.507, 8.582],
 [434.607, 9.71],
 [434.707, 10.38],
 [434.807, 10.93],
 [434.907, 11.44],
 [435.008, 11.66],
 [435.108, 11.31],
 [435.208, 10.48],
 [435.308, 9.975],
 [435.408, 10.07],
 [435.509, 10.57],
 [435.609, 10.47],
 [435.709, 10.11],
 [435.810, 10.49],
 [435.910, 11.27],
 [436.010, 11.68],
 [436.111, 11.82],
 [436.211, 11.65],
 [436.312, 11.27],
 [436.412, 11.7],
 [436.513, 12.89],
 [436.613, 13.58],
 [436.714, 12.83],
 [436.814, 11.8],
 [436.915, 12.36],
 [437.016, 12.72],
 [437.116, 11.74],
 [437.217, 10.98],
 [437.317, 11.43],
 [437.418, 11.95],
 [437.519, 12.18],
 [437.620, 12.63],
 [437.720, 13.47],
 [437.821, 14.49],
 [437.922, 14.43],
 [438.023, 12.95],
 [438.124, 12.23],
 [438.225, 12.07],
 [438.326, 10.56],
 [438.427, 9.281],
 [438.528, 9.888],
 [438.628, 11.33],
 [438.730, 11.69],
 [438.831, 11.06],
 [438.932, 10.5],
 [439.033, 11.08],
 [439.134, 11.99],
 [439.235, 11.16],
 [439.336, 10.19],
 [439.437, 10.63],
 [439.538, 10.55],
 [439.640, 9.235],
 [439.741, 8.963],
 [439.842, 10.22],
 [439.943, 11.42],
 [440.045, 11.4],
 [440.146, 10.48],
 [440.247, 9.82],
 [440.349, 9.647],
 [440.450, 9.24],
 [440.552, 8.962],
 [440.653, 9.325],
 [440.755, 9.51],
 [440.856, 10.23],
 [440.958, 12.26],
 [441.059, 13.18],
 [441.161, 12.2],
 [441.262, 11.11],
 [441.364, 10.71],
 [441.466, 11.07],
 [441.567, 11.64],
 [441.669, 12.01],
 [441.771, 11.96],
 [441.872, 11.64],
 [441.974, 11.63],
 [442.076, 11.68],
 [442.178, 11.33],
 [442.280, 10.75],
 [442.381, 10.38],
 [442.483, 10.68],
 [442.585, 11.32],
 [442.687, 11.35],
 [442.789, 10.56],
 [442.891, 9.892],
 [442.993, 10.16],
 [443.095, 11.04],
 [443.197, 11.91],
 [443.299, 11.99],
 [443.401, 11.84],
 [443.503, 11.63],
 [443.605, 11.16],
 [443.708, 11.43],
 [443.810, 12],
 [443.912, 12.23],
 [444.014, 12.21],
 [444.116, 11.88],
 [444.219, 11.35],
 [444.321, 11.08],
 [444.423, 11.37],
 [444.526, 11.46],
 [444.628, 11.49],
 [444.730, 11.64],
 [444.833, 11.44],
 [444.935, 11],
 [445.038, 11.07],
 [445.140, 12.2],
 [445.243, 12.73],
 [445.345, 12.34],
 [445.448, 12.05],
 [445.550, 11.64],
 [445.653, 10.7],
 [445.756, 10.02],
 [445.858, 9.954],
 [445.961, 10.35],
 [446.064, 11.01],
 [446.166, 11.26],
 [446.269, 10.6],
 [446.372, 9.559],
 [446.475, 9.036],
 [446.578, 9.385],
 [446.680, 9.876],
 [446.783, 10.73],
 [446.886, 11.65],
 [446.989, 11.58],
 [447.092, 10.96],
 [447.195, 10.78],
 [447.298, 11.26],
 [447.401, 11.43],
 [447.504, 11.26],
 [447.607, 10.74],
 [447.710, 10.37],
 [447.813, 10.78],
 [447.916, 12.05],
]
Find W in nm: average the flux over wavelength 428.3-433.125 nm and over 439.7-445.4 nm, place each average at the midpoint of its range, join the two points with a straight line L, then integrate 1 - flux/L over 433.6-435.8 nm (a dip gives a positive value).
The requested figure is 0.25 nm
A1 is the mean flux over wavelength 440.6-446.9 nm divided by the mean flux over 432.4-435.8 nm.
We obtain 1.17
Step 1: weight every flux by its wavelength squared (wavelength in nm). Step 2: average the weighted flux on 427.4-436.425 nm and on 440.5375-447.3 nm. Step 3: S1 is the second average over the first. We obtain 1.1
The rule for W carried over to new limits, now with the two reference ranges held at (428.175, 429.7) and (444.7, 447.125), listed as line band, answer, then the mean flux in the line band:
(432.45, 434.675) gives 0.30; 9.03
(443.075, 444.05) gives -0.08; 11.8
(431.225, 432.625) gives -0.07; 10.9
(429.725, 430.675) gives -0.02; 10.5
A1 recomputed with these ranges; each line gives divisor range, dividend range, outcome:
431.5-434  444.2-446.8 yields 1.07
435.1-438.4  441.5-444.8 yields 0.96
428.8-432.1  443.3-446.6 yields 1.07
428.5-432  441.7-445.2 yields 1.08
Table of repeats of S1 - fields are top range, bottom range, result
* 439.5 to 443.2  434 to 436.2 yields 1.13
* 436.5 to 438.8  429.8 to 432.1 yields 1.15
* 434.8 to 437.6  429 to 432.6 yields 1.12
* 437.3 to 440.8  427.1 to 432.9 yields 1.08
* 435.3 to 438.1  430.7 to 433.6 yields 1.16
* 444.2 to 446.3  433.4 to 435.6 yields 1.25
